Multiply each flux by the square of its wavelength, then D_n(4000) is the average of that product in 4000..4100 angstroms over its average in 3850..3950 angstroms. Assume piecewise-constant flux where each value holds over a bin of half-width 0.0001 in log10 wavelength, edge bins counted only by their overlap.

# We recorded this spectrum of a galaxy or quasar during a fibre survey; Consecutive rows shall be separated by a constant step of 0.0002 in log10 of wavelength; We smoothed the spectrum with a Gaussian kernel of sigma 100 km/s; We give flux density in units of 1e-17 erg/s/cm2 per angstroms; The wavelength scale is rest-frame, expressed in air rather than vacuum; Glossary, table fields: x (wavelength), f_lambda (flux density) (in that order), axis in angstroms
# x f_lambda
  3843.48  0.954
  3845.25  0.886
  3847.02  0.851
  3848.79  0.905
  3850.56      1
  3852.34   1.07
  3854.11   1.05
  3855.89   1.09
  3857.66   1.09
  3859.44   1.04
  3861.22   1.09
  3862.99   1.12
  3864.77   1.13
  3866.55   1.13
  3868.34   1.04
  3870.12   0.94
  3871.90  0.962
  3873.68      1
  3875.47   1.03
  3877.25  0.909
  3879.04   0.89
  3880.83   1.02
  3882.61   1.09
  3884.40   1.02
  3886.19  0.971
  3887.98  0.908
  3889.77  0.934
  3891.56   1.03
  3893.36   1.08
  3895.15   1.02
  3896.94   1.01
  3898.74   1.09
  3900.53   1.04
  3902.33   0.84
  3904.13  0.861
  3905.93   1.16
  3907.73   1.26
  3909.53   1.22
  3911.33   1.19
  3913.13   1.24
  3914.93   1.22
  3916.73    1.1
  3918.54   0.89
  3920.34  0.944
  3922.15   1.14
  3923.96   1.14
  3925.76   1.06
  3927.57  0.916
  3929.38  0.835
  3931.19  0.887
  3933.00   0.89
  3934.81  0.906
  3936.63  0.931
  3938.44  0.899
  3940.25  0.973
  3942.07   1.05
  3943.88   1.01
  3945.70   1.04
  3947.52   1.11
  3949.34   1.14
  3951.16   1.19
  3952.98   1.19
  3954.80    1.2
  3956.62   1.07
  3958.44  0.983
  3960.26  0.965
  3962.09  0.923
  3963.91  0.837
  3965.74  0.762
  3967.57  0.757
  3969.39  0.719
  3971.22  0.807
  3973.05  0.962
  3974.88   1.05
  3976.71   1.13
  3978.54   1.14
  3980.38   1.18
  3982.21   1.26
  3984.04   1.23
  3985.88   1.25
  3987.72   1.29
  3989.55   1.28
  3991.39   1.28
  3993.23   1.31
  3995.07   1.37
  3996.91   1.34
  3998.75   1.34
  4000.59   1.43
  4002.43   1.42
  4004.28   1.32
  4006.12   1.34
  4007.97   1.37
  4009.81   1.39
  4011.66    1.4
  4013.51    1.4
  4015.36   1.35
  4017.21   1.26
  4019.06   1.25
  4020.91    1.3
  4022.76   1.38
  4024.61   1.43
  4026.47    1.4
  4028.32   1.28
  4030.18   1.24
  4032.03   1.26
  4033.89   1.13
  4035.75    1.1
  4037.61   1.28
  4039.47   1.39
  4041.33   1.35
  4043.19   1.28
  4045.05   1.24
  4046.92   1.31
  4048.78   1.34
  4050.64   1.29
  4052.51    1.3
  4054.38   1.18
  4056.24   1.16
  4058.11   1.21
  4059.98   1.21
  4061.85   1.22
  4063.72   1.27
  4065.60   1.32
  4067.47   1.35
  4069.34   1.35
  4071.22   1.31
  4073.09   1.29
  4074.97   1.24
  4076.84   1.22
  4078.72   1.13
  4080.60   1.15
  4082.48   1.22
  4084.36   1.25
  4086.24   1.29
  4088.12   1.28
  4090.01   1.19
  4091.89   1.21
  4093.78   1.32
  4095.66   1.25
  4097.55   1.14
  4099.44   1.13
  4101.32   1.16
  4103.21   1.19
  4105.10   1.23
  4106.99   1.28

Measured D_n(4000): 1.34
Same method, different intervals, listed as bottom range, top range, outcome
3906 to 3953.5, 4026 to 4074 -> 1.28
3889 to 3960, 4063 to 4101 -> 1.29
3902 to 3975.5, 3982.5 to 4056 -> 1.35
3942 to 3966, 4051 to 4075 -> 1.28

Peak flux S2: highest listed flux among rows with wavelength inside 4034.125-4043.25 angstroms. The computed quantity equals 1.39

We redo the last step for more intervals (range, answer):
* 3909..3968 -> 1.24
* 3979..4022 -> 1.43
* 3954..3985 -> 1.26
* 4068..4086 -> 1.35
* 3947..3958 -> 1.2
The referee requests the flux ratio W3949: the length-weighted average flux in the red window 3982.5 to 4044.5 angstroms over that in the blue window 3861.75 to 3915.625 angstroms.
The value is 1.26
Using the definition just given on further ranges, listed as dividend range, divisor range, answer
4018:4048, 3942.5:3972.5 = 1.31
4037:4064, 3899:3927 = 1.17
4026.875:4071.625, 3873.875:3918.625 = 1.21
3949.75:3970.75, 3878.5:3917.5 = 0.91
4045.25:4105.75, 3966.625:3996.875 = 1.10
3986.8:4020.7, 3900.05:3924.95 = 1.23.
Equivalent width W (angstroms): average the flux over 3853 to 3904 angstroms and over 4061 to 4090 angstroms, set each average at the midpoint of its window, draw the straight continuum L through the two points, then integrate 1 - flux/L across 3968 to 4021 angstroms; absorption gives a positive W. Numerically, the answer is -3.74 angstroms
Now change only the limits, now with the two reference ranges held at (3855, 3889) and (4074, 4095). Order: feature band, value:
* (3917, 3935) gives 1.81 angstroms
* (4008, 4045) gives -4.32 angstroms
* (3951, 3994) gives 1.94 angstroms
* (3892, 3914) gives -0.60 angstroms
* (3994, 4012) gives -3.46 angstroms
